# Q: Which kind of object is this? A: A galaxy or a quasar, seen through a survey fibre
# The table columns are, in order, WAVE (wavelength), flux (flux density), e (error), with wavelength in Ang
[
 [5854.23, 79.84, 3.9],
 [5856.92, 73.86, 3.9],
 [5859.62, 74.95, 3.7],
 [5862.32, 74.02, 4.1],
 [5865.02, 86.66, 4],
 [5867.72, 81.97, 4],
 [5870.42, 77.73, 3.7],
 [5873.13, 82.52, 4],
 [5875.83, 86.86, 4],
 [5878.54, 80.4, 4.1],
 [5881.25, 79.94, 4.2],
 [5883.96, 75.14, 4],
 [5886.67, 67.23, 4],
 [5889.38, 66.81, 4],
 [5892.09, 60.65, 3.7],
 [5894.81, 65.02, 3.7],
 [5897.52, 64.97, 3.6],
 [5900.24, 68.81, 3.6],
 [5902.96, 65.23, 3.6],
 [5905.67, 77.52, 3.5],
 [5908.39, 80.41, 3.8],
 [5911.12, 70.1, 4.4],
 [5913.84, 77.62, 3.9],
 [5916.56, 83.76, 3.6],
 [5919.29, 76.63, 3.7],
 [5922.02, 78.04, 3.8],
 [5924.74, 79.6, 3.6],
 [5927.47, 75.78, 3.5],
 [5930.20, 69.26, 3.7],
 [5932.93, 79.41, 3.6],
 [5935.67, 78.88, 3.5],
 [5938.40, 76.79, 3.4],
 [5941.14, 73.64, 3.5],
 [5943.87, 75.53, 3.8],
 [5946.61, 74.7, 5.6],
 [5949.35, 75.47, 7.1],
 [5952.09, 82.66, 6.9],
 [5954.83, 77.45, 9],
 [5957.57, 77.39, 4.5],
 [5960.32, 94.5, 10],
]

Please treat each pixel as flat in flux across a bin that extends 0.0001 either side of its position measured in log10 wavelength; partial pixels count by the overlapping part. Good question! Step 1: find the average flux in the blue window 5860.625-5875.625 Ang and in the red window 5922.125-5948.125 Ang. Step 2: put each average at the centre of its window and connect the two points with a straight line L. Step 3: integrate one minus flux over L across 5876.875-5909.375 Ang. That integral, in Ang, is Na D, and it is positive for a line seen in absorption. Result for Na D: 3.32 Ang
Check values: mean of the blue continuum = 80.9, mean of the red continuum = 76.1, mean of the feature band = 71.1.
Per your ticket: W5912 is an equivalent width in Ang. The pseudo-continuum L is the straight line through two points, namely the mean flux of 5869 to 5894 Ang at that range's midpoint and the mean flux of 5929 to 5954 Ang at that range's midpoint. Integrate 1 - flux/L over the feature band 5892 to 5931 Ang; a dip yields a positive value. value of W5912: 1.2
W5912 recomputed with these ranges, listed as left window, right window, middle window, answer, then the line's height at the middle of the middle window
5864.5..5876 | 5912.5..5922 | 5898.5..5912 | 1.3 Ang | 80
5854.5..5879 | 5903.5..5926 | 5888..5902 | 2.4 Ang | 78.5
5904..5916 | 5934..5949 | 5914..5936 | -0.4 Ang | 76.3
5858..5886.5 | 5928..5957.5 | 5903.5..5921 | 0.1 Ang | 77.7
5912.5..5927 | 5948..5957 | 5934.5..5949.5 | 0.5 Ang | 78.6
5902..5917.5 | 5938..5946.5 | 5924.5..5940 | -0.2 Ang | 75.3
